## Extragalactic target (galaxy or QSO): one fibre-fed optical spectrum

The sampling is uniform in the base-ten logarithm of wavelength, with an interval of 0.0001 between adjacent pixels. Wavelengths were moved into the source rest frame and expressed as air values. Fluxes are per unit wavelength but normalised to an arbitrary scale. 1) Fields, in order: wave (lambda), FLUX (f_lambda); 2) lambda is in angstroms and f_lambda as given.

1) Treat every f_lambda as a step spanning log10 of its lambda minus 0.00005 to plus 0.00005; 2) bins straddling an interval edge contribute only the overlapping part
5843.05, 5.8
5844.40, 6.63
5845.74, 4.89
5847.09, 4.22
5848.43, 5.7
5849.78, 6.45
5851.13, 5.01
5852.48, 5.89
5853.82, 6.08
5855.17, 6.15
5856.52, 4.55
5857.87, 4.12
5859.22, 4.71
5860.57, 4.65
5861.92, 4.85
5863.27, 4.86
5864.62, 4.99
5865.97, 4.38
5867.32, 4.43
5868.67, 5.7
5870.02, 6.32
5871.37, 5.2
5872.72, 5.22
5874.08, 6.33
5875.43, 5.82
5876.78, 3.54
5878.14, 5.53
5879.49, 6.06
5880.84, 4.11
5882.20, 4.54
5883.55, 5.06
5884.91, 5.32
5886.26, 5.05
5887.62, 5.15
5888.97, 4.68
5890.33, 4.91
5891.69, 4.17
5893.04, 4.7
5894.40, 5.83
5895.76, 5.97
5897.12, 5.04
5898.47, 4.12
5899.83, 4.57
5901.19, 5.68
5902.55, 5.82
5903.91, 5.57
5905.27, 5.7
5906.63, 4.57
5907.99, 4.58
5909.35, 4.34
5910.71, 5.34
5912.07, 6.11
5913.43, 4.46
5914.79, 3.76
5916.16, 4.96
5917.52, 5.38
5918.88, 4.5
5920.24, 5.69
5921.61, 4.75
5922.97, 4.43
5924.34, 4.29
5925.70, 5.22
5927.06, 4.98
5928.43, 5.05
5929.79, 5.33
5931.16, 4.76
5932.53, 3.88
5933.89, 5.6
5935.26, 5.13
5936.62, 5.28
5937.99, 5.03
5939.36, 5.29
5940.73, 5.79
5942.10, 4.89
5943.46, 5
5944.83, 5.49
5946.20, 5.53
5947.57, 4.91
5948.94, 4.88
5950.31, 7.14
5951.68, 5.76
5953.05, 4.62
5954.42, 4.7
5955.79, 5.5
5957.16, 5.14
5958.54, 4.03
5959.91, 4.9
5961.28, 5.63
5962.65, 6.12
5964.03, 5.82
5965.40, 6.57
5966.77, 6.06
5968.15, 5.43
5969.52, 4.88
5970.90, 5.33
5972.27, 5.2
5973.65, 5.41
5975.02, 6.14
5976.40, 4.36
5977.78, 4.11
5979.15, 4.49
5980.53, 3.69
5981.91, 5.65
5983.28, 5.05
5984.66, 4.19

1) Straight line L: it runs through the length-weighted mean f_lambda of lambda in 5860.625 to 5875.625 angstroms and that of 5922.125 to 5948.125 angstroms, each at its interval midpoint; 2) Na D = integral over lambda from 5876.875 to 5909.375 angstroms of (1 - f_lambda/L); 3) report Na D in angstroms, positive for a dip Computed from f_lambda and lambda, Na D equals 0.9 angstroms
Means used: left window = 5.24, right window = 5.05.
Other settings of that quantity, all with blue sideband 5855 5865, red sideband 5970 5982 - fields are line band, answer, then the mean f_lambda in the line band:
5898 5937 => -1.0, 4.96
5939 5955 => -1.6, 5.34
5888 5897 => -0.4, 5.05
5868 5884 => -1.6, 5.29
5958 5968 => -1.5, 5.61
